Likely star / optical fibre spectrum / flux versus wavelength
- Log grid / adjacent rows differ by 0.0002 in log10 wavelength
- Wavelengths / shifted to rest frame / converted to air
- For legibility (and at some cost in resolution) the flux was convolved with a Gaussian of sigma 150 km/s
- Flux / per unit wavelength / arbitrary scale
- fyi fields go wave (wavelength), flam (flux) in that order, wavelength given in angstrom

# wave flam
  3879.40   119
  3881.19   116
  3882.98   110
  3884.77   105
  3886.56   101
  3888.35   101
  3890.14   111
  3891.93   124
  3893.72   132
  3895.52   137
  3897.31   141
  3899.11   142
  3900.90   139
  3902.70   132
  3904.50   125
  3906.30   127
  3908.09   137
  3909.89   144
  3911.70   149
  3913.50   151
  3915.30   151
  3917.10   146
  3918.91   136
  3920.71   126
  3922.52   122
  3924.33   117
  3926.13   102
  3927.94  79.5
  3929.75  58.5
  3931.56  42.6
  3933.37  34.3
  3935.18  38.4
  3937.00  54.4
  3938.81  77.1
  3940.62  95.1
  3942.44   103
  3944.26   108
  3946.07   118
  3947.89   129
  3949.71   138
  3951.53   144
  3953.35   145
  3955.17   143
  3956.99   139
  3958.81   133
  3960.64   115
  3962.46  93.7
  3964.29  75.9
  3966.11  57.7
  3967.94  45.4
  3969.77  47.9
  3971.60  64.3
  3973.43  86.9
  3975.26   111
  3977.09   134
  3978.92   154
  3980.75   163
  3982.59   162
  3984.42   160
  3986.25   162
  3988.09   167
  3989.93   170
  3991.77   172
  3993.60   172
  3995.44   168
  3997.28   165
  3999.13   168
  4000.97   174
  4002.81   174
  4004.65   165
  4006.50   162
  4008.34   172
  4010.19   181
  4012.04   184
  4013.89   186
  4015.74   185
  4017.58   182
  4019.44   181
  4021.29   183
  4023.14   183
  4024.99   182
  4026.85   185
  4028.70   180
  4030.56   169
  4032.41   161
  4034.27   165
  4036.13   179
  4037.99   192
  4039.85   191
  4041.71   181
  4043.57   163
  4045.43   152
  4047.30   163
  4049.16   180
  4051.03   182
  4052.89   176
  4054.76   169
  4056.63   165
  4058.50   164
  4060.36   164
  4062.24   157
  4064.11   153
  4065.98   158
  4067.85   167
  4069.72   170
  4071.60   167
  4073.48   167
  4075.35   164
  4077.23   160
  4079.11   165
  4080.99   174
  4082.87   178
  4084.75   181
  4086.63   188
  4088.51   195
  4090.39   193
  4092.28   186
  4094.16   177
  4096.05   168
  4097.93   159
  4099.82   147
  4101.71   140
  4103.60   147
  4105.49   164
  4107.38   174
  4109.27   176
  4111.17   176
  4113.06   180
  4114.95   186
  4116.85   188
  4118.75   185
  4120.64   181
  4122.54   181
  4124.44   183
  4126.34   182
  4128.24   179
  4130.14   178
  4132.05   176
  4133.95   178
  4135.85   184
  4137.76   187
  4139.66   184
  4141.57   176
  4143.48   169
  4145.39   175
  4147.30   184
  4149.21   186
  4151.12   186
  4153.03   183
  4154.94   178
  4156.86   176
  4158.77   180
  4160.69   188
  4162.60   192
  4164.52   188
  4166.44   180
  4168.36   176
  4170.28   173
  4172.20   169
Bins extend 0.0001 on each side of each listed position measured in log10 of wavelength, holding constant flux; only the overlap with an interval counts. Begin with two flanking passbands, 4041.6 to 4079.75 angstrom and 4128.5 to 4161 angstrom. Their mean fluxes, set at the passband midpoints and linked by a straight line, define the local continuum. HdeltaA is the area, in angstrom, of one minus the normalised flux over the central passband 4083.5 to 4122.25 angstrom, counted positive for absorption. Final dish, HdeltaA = -0.4 angstrom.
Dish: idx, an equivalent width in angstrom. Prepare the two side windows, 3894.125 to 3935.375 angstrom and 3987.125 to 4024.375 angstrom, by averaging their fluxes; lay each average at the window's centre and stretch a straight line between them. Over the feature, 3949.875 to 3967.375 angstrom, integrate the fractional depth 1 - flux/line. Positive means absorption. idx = 3.5 angstrom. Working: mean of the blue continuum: 118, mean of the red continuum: 175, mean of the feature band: 116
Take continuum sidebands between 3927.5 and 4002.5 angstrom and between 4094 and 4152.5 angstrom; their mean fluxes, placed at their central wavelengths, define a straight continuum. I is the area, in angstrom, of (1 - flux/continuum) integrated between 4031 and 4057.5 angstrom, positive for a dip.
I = -4.79 angstrom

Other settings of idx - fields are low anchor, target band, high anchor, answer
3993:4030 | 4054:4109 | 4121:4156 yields 3.4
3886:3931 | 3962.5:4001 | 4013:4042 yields 7.1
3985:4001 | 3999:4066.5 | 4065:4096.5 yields -1.0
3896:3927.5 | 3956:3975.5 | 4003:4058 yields 8.3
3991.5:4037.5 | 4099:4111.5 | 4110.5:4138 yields 1.4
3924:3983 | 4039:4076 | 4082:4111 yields -3.9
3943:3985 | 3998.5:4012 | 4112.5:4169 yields -4.2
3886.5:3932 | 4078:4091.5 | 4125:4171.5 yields -1.3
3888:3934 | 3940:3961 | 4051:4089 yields 0.9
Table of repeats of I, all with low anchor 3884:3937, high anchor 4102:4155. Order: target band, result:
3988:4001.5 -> -2.9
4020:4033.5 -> -2.6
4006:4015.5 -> -2.3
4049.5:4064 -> -1.0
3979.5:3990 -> -2.1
